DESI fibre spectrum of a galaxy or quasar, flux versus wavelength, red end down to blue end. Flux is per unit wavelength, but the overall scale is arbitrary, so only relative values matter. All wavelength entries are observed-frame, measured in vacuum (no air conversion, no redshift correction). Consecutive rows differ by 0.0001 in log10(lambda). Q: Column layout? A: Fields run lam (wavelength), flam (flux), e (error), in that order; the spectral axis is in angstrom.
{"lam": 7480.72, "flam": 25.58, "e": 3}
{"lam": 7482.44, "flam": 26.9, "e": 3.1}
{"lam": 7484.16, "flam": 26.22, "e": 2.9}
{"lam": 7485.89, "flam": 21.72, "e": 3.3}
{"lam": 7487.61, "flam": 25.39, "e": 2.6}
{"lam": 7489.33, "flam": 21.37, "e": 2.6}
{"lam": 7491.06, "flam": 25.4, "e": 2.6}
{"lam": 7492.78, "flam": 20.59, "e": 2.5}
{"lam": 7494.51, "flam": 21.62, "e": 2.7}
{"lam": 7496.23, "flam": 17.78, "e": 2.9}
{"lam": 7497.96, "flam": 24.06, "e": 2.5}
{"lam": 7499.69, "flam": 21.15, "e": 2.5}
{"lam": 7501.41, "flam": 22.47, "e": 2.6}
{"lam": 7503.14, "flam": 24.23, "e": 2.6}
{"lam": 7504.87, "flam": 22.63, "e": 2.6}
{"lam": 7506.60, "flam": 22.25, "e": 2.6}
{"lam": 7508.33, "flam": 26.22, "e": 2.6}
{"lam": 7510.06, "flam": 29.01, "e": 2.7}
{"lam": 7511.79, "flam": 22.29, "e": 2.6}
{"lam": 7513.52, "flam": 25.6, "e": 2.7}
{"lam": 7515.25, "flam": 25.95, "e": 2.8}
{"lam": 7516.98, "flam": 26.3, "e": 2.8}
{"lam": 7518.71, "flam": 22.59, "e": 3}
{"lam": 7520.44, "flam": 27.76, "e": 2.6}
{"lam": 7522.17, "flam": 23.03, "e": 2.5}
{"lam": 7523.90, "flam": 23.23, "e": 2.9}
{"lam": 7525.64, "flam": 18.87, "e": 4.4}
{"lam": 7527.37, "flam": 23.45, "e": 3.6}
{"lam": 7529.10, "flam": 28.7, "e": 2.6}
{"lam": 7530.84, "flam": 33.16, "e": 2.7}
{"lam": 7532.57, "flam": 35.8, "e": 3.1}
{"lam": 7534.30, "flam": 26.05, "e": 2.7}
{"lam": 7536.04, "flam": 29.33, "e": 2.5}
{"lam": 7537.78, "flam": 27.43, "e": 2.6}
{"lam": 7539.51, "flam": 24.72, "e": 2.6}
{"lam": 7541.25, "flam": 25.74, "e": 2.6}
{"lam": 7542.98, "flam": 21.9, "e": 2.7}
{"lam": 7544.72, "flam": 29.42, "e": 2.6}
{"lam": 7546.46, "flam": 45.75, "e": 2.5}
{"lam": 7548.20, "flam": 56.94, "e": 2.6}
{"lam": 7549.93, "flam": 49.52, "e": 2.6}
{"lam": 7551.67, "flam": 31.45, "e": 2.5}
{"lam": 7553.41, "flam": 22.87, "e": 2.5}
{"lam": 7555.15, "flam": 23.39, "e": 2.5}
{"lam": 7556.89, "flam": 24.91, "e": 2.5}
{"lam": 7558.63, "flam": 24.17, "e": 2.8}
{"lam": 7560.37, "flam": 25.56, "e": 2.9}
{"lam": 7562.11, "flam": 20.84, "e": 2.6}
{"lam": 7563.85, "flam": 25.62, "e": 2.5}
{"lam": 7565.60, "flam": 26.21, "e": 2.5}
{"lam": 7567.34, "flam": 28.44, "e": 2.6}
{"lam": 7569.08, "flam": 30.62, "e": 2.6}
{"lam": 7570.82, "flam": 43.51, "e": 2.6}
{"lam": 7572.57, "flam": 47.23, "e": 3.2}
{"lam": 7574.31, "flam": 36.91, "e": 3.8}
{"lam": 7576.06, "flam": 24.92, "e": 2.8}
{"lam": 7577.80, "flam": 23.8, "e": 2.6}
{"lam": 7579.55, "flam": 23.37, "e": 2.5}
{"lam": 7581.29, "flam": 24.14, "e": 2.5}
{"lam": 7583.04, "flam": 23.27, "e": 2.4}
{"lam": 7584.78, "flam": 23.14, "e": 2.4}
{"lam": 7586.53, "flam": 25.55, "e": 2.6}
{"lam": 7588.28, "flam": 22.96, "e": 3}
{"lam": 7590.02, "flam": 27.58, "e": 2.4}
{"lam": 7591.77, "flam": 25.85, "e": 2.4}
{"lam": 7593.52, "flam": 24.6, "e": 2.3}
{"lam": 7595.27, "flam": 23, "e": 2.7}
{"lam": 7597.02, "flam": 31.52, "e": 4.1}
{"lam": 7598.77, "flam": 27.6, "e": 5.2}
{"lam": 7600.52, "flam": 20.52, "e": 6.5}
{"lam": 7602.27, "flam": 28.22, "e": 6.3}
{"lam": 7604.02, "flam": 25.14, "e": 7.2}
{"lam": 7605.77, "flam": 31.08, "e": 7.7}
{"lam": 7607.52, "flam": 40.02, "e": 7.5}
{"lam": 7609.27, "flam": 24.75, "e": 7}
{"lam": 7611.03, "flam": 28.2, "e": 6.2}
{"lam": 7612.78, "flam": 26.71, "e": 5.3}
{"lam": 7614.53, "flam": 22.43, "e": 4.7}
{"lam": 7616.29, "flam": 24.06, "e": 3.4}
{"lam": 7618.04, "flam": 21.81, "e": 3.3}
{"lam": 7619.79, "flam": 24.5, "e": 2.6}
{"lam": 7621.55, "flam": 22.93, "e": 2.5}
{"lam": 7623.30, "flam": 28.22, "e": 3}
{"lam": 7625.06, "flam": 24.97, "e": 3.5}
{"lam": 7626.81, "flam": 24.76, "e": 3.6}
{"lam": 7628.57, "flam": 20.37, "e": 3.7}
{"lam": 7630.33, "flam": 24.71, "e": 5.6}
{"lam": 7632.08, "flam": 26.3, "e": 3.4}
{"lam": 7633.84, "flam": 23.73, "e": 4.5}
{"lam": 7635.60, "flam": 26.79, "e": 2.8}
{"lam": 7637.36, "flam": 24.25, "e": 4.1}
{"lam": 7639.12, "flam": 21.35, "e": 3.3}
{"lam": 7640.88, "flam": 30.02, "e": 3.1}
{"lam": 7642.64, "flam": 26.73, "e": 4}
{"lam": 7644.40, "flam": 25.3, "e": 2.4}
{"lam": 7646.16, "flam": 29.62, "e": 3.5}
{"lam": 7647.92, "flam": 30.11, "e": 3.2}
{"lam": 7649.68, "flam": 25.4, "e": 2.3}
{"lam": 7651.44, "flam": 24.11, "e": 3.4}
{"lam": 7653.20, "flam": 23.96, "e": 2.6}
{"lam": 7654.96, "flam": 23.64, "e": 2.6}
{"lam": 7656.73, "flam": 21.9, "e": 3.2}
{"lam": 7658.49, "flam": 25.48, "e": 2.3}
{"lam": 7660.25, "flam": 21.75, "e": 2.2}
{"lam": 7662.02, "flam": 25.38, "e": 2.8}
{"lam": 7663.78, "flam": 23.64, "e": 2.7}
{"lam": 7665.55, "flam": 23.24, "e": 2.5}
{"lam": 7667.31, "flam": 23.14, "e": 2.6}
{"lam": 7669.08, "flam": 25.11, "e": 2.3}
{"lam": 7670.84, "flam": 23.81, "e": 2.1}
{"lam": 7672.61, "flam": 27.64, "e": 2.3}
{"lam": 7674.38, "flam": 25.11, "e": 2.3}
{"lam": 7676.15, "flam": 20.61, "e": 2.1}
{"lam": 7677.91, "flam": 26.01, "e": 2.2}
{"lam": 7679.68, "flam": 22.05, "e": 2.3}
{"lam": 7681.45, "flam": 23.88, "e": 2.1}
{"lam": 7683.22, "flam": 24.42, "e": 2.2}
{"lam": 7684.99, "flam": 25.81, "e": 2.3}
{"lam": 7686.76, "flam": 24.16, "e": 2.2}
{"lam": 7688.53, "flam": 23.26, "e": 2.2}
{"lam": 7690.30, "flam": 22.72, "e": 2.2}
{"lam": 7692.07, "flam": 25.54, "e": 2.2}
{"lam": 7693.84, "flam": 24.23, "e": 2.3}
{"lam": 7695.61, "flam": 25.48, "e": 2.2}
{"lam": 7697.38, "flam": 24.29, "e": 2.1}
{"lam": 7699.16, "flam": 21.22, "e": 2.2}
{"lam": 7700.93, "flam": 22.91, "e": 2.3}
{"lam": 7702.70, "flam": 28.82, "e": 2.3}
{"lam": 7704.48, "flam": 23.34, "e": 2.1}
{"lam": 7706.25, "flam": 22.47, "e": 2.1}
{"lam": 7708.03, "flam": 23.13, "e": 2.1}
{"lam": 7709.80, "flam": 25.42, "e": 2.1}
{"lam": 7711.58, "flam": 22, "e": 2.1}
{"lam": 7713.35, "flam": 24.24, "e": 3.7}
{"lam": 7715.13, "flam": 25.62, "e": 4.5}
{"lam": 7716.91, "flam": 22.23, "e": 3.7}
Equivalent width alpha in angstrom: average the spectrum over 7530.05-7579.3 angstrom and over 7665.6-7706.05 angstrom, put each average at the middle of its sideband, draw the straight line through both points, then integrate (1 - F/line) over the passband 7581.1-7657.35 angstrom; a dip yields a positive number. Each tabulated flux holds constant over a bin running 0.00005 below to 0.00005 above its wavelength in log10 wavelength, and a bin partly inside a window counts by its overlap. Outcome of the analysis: 5.3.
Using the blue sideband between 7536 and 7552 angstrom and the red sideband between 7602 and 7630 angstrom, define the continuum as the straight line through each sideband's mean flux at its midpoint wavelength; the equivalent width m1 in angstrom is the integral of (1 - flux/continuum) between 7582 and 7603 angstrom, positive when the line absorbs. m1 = 2.6 angstrom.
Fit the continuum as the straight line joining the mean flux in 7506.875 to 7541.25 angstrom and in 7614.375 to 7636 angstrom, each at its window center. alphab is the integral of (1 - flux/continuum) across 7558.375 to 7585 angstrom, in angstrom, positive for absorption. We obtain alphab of -3.3 angstrom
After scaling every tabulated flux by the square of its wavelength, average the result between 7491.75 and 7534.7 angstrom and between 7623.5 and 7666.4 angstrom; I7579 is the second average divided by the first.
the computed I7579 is 1.1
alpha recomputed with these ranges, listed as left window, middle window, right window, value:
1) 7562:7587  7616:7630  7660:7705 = 1.4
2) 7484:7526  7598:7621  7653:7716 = -2.6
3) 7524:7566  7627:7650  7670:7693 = 0.0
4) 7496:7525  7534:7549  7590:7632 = -4.5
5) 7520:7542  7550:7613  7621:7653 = -3.8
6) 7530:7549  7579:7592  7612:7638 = 1.7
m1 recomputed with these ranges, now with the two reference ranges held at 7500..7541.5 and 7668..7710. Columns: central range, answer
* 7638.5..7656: -1.07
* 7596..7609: -2.06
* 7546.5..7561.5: -4.45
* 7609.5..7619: 0.07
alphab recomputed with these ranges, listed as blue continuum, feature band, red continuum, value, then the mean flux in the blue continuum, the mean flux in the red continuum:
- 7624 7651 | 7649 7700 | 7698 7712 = 1.1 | 25.6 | 23.7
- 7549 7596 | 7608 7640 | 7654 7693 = 1.6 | 28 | 24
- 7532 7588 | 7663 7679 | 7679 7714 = 0.5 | 29.7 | 24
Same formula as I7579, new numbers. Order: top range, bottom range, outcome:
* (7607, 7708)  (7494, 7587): 0.93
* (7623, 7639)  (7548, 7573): 0.80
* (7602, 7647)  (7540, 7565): 0.87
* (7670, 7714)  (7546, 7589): 0.83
